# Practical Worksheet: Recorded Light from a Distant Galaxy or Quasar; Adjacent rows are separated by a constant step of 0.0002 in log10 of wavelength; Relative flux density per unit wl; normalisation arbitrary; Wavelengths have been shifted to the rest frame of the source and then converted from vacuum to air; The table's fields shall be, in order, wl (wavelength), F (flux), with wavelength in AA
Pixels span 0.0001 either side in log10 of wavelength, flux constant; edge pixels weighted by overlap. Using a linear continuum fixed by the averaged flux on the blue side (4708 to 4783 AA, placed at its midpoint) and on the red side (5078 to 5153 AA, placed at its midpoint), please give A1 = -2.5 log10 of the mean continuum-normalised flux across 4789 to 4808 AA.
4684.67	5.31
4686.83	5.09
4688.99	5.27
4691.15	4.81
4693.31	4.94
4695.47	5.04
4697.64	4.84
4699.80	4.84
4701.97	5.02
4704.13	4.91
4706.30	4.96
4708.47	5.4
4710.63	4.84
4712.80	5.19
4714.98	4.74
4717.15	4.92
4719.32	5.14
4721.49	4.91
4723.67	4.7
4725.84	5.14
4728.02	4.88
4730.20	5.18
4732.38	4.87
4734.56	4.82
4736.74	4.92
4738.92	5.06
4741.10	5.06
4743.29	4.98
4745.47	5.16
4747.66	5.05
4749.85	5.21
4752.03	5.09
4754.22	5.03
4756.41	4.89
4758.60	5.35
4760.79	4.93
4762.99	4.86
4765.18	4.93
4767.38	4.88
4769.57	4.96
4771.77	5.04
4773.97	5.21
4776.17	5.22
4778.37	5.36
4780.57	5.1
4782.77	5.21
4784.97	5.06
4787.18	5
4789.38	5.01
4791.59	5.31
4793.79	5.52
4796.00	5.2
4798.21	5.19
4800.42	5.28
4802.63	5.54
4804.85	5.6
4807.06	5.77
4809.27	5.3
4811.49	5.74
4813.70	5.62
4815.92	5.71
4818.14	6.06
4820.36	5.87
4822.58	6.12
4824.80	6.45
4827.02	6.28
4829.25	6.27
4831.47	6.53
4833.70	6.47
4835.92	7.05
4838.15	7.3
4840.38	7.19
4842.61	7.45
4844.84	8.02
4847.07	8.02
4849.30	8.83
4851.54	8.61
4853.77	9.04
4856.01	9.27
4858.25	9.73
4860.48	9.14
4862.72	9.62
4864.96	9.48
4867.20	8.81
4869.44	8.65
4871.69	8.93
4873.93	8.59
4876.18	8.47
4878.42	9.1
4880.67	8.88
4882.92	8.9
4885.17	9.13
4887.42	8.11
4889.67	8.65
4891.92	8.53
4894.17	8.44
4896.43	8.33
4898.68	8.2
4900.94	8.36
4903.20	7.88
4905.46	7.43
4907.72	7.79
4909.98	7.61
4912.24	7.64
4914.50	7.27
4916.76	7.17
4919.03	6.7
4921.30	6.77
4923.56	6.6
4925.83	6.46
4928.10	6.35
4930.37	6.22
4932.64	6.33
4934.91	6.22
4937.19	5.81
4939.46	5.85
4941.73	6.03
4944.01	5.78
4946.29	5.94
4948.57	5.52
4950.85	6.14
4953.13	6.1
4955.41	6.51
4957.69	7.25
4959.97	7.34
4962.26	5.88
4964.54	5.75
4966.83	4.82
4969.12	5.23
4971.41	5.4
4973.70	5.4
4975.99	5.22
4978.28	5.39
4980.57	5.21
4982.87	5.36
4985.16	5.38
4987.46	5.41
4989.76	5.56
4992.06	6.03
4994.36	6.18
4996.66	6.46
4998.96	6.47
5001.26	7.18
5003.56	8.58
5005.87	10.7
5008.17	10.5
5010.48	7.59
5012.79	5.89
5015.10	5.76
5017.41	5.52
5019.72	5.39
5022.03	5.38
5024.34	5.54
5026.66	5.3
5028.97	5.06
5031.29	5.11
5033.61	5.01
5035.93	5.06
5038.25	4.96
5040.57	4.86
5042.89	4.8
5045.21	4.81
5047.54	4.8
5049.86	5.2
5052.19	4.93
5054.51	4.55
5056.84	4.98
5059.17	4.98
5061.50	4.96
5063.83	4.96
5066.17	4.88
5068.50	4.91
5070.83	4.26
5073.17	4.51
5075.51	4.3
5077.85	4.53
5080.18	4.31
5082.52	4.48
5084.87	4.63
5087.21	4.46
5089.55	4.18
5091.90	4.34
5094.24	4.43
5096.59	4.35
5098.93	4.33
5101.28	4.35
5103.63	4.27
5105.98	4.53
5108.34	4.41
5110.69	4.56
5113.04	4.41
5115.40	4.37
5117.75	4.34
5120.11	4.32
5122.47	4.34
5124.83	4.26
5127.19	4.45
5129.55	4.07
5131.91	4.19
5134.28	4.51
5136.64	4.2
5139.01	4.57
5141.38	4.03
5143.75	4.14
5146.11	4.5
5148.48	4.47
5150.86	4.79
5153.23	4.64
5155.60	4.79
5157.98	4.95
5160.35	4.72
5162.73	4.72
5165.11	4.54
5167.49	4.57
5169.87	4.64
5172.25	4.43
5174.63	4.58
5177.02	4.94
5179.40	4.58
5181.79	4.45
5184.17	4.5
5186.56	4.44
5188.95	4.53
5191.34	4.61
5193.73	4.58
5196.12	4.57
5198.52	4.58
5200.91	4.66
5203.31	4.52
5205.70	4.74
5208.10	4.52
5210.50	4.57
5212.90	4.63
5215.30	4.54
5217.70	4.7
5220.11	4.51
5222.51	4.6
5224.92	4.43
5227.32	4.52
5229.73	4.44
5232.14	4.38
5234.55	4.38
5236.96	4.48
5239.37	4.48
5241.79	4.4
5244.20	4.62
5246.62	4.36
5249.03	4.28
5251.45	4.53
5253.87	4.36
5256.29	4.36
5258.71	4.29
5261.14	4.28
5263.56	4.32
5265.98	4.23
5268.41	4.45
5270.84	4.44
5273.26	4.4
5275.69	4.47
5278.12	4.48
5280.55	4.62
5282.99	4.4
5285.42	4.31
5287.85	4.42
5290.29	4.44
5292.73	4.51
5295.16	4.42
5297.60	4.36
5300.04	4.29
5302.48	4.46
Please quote -0.10 mag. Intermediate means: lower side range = 5.03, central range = 5.39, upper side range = 4.38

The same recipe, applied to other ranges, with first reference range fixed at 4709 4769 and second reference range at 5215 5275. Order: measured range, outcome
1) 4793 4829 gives -0.16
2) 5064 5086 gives 0.02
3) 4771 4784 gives -0.05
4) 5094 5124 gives 0.05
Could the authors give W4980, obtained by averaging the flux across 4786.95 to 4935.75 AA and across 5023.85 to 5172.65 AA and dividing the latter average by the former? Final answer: 0.63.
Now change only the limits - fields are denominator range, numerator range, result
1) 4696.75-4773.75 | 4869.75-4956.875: 1.47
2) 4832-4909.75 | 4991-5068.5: 0.69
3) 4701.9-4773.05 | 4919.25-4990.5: 1.18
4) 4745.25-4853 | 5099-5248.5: 0.77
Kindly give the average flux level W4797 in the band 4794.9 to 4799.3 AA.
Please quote 5.19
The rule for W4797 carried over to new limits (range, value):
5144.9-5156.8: 4.64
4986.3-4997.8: 5.92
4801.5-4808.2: 5.63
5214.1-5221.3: 4.58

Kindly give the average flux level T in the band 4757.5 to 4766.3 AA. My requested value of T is 5.01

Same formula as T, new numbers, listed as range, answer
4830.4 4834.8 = 6.49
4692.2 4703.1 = 4.94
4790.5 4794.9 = 5.42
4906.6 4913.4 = 7.68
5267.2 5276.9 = 4.44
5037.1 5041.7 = 4.91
